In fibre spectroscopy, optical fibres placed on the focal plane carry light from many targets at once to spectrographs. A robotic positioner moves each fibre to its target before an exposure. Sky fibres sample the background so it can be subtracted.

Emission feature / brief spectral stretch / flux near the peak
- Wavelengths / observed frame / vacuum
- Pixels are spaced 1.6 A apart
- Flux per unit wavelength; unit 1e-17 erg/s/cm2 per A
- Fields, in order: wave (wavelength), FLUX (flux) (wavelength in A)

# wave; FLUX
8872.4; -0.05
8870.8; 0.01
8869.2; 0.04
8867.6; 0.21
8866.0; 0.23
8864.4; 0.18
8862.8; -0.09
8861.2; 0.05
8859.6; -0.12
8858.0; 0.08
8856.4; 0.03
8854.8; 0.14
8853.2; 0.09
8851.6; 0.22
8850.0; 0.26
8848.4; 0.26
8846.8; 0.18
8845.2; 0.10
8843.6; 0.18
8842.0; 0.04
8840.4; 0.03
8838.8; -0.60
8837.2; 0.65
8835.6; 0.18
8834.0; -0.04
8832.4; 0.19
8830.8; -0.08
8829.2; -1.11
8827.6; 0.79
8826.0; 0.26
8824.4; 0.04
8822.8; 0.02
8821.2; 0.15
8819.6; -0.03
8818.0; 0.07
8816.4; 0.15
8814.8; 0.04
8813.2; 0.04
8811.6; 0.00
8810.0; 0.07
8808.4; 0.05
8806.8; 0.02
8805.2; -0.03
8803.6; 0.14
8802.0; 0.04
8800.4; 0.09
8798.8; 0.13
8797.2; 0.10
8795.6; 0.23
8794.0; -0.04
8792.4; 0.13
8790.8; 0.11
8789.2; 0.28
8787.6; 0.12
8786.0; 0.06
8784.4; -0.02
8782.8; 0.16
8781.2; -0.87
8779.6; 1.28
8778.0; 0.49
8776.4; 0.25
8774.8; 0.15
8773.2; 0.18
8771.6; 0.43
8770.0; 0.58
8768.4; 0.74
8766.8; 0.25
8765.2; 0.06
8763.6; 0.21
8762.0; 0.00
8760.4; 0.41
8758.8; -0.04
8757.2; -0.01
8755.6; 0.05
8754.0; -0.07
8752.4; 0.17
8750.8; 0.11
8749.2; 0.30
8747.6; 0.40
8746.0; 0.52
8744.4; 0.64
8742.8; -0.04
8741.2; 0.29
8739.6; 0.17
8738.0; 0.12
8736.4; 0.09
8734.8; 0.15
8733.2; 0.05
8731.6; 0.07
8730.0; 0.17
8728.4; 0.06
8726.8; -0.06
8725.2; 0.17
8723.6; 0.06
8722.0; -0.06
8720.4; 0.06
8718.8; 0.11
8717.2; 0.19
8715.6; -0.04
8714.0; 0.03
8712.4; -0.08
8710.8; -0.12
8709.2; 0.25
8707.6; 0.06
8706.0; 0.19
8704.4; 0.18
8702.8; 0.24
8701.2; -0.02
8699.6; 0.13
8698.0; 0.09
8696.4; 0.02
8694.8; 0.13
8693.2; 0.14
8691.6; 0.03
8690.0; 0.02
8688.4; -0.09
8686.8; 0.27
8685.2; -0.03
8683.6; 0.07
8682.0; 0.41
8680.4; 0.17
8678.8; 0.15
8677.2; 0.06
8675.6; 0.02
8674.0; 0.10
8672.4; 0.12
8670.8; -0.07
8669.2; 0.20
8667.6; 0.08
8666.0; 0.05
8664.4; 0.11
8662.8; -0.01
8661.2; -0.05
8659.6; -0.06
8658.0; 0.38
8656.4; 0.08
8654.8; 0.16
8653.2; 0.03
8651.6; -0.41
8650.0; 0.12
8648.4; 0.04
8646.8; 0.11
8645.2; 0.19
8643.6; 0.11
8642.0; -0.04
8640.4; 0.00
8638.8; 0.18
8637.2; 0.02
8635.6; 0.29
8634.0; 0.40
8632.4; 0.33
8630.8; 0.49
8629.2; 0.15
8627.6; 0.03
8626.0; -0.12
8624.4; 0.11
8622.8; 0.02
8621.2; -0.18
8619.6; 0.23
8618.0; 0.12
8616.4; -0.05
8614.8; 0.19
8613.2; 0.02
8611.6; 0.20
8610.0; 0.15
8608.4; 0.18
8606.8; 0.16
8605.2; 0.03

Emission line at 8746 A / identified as H-beta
